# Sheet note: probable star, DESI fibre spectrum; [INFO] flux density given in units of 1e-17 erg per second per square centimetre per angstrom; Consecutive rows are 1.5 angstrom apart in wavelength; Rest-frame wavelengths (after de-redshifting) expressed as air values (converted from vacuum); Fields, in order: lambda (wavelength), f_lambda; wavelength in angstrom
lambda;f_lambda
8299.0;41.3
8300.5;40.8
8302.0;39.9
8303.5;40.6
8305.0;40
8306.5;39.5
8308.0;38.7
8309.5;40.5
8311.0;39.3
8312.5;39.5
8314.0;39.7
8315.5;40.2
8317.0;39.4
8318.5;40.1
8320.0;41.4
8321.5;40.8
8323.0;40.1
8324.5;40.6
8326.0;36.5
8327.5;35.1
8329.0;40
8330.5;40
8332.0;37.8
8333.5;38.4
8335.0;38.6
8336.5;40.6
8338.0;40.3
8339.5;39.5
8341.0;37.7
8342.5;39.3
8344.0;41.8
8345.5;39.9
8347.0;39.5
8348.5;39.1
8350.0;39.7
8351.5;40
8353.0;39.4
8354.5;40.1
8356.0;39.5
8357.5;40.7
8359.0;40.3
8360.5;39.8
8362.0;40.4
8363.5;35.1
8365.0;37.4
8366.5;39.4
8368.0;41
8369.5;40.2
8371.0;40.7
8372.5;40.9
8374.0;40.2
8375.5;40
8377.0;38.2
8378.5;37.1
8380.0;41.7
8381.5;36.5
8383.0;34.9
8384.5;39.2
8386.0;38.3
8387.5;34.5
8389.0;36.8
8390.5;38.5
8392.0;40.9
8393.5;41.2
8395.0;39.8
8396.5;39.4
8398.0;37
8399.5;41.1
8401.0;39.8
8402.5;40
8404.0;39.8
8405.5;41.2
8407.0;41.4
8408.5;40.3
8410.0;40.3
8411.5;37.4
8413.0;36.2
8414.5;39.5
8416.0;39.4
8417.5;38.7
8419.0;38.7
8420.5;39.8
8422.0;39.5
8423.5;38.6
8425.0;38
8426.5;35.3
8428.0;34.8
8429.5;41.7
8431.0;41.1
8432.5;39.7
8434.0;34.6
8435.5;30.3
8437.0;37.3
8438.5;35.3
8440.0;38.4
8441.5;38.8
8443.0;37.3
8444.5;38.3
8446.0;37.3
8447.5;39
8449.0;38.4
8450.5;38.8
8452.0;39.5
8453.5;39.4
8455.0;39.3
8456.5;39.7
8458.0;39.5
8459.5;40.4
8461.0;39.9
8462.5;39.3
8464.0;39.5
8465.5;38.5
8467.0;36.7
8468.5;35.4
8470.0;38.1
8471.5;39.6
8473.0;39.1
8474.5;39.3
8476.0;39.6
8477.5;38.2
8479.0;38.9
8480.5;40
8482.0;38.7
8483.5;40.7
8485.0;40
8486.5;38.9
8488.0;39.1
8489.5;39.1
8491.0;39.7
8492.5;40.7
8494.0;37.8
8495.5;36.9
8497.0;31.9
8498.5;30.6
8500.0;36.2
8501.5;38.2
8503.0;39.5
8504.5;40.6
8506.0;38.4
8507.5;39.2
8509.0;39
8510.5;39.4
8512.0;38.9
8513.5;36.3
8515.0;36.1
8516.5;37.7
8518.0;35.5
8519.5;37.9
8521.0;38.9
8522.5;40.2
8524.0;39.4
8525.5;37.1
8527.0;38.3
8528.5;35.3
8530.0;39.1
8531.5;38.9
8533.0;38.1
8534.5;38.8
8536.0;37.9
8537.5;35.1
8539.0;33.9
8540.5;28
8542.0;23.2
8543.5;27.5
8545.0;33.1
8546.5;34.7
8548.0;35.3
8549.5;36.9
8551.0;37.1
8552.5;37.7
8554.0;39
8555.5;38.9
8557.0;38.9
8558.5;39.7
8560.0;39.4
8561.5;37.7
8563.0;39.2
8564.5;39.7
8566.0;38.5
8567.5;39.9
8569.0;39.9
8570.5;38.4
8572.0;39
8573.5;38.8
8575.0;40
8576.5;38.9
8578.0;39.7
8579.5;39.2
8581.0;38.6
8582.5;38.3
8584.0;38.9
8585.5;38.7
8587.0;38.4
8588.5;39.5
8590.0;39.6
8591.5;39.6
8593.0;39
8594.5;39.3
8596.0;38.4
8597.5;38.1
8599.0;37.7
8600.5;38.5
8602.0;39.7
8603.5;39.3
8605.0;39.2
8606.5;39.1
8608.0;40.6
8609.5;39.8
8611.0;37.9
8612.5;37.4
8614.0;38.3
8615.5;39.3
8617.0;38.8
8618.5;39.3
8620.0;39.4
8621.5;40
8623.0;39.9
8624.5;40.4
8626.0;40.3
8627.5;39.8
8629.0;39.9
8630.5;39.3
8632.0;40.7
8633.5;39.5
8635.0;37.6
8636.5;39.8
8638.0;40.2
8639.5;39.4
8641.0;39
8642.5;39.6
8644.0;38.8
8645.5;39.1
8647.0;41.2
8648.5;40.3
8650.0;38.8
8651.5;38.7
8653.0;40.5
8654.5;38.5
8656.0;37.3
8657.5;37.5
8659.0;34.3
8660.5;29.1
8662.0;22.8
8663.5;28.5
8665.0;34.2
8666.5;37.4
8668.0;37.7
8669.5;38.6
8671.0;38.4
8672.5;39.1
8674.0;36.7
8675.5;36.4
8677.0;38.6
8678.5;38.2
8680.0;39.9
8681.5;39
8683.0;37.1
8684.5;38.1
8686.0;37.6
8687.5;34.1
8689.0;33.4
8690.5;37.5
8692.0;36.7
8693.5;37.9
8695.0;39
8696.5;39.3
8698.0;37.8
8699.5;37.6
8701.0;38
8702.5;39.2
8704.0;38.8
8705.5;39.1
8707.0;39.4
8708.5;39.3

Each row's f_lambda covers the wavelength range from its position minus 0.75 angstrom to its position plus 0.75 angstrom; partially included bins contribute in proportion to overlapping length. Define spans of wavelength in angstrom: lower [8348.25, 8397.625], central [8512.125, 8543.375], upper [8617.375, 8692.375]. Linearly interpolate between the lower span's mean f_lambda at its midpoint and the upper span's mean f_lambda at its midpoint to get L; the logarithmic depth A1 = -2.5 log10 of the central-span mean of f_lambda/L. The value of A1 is 0.06 mag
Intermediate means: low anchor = 39.1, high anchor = 37.8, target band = 36.2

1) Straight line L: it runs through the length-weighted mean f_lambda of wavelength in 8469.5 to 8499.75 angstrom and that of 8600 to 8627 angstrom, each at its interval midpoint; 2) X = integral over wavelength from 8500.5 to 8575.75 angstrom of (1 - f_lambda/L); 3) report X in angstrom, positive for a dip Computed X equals 2.6 angstrom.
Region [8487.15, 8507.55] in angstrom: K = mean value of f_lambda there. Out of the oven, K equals 37.7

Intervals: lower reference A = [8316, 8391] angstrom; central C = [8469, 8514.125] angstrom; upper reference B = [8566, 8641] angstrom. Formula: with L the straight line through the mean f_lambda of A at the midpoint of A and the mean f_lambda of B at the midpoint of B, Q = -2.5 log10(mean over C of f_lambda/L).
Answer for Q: 0.021 mag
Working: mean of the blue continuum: 39.1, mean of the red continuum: 39.2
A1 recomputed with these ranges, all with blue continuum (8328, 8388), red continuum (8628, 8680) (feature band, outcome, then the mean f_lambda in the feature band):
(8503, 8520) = 0.01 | 38.2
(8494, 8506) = 0.06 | 36.5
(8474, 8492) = -0.02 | 39.4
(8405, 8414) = -0.01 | 39.4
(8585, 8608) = -0.03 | 39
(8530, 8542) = 0.09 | 35.2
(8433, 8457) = 0.03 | 37.6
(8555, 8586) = -0.03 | 39.1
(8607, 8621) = -0.03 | 39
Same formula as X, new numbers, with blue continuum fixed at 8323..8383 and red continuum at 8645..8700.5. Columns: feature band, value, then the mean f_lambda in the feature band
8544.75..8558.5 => 0.25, 37.1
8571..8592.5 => -0.84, 39.1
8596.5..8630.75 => -1.69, 39.2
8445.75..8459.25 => -0.20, 39.1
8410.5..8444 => 0.83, 37.8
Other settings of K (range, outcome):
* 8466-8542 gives 37.7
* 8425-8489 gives 38.4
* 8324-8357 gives 39.2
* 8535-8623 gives 37.9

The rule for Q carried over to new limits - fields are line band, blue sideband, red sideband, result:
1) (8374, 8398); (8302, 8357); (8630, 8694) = 0.02 mag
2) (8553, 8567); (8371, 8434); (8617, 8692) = -0.02 mag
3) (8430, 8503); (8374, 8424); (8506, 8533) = 0.01 mag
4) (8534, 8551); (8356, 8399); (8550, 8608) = 0.17 mag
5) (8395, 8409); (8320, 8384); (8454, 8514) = -0.03 mag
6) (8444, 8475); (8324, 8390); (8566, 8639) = 0.01 mag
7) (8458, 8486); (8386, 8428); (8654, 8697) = -0.02 mag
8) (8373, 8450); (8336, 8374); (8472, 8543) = 0.01 mag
